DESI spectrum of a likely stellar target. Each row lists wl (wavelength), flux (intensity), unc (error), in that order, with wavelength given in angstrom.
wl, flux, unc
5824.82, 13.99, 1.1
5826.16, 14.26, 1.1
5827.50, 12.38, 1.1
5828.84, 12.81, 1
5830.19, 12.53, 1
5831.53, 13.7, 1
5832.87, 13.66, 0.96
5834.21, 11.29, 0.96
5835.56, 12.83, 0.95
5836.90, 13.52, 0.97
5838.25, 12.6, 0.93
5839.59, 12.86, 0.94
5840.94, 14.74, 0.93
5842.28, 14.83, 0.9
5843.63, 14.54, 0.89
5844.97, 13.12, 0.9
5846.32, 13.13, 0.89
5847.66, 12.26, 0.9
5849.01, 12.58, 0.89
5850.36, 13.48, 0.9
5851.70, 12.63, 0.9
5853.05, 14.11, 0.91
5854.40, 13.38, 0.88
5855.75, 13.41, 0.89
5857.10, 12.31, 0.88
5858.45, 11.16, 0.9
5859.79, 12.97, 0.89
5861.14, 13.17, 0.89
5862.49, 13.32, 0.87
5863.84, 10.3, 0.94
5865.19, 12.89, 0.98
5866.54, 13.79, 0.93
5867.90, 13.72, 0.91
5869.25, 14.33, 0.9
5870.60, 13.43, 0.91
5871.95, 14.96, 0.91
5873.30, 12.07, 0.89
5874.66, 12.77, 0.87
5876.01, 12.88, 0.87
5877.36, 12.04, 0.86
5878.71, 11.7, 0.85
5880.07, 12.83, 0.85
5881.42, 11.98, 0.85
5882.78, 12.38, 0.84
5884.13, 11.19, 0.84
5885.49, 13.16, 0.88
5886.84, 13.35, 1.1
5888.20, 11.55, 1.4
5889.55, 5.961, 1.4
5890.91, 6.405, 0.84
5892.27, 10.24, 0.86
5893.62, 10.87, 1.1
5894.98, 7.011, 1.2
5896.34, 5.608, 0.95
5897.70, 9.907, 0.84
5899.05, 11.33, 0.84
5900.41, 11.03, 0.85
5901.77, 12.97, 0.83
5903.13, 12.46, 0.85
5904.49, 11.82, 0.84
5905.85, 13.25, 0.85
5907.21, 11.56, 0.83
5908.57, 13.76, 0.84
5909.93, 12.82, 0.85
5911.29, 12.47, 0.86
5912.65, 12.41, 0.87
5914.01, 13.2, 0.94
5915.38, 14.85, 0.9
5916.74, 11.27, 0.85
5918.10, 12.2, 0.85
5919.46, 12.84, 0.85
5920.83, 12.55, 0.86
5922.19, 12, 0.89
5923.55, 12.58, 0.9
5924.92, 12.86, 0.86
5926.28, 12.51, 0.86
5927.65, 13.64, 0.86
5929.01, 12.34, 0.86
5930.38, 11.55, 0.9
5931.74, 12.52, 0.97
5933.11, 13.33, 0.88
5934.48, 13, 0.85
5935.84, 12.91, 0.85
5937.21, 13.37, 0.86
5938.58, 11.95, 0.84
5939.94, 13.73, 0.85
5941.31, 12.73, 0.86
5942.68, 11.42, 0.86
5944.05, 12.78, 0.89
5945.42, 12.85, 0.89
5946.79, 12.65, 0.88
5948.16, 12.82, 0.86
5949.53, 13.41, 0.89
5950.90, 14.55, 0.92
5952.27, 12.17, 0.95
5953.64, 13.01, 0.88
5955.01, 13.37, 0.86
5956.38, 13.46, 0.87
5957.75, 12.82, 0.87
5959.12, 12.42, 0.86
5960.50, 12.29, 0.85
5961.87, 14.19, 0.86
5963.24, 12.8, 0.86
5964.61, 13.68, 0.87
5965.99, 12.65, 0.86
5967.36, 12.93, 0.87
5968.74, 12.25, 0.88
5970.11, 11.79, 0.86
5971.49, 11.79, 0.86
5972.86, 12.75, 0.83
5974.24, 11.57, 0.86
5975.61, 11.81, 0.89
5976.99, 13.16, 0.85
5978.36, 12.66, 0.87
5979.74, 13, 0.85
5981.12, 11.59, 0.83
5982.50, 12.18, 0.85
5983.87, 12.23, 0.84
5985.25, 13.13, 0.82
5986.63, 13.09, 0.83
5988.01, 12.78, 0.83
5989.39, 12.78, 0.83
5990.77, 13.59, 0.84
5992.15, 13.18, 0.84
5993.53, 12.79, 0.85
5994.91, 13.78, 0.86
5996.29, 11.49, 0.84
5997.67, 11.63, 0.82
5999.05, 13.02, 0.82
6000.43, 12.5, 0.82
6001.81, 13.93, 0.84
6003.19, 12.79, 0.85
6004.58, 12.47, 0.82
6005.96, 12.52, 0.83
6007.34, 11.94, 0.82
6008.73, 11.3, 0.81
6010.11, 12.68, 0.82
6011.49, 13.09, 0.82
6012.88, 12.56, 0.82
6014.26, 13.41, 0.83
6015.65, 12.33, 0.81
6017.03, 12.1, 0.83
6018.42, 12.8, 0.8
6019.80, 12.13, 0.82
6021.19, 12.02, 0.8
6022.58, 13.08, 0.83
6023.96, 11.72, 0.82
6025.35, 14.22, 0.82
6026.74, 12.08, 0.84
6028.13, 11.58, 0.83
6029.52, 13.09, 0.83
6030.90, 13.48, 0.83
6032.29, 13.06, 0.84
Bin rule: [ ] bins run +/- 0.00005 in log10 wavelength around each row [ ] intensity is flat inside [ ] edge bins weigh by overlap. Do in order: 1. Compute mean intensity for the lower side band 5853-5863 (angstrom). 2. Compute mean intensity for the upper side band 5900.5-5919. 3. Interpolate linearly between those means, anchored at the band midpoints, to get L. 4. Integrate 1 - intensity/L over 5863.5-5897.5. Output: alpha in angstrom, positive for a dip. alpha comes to 3.5 angstrom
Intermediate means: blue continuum 12.9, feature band 11.5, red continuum 12.6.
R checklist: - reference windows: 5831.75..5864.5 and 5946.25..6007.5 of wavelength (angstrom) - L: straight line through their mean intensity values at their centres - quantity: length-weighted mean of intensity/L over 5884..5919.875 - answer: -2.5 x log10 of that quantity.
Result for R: 0.14 mag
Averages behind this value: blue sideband 13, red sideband 12.8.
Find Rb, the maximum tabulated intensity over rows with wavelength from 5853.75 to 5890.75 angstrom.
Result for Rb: 14.96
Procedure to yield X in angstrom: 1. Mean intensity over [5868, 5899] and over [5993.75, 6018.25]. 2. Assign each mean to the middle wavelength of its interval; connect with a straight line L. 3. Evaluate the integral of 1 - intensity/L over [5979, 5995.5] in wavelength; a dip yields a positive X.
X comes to -0.6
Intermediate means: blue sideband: 11.3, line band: 12.8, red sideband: 12.6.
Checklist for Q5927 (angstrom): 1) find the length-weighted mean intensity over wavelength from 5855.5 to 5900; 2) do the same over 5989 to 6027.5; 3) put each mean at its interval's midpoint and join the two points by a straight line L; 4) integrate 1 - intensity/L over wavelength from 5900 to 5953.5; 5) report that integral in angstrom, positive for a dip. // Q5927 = -3.1 angstrom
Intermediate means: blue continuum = 11.6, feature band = 12.7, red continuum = 12.6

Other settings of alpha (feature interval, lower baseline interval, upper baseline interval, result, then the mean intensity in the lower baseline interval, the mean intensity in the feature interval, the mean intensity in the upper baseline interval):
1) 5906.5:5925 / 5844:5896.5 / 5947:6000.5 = -0.4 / 12.1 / 12.7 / 12.7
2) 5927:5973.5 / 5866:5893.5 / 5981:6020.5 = -1.7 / 12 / 12.8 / 12.6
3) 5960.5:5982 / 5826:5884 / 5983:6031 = 0.3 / 13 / 12.6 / 12.7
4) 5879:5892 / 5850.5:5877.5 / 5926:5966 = 2.0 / 13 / 11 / 12.9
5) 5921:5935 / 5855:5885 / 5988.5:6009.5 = 0.1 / 12.7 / 12.6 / 12.6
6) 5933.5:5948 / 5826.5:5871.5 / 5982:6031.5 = 0.1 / 13.1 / 12.8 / 12.7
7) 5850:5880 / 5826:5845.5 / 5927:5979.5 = 0.5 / 13.3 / 12.9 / 12.8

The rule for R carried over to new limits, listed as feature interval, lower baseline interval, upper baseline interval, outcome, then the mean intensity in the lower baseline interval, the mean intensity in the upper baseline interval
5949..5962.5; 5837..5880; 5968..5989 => -0.05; 13.1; 12.4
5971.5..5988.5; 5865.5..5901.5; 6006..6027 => -0.02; 11.4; 12.5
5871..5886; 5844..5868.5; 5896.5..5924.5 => 0.01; 12.9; 12.2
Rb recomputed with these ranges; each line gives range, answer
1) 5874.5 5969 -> 14.85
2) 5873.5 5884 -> 12.88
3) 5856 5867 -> 13.79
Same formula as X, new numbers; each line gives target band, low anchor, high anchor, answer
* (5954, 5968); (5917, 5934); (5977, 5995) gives -0.4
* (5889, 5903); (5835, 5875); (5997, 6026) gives 4.0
